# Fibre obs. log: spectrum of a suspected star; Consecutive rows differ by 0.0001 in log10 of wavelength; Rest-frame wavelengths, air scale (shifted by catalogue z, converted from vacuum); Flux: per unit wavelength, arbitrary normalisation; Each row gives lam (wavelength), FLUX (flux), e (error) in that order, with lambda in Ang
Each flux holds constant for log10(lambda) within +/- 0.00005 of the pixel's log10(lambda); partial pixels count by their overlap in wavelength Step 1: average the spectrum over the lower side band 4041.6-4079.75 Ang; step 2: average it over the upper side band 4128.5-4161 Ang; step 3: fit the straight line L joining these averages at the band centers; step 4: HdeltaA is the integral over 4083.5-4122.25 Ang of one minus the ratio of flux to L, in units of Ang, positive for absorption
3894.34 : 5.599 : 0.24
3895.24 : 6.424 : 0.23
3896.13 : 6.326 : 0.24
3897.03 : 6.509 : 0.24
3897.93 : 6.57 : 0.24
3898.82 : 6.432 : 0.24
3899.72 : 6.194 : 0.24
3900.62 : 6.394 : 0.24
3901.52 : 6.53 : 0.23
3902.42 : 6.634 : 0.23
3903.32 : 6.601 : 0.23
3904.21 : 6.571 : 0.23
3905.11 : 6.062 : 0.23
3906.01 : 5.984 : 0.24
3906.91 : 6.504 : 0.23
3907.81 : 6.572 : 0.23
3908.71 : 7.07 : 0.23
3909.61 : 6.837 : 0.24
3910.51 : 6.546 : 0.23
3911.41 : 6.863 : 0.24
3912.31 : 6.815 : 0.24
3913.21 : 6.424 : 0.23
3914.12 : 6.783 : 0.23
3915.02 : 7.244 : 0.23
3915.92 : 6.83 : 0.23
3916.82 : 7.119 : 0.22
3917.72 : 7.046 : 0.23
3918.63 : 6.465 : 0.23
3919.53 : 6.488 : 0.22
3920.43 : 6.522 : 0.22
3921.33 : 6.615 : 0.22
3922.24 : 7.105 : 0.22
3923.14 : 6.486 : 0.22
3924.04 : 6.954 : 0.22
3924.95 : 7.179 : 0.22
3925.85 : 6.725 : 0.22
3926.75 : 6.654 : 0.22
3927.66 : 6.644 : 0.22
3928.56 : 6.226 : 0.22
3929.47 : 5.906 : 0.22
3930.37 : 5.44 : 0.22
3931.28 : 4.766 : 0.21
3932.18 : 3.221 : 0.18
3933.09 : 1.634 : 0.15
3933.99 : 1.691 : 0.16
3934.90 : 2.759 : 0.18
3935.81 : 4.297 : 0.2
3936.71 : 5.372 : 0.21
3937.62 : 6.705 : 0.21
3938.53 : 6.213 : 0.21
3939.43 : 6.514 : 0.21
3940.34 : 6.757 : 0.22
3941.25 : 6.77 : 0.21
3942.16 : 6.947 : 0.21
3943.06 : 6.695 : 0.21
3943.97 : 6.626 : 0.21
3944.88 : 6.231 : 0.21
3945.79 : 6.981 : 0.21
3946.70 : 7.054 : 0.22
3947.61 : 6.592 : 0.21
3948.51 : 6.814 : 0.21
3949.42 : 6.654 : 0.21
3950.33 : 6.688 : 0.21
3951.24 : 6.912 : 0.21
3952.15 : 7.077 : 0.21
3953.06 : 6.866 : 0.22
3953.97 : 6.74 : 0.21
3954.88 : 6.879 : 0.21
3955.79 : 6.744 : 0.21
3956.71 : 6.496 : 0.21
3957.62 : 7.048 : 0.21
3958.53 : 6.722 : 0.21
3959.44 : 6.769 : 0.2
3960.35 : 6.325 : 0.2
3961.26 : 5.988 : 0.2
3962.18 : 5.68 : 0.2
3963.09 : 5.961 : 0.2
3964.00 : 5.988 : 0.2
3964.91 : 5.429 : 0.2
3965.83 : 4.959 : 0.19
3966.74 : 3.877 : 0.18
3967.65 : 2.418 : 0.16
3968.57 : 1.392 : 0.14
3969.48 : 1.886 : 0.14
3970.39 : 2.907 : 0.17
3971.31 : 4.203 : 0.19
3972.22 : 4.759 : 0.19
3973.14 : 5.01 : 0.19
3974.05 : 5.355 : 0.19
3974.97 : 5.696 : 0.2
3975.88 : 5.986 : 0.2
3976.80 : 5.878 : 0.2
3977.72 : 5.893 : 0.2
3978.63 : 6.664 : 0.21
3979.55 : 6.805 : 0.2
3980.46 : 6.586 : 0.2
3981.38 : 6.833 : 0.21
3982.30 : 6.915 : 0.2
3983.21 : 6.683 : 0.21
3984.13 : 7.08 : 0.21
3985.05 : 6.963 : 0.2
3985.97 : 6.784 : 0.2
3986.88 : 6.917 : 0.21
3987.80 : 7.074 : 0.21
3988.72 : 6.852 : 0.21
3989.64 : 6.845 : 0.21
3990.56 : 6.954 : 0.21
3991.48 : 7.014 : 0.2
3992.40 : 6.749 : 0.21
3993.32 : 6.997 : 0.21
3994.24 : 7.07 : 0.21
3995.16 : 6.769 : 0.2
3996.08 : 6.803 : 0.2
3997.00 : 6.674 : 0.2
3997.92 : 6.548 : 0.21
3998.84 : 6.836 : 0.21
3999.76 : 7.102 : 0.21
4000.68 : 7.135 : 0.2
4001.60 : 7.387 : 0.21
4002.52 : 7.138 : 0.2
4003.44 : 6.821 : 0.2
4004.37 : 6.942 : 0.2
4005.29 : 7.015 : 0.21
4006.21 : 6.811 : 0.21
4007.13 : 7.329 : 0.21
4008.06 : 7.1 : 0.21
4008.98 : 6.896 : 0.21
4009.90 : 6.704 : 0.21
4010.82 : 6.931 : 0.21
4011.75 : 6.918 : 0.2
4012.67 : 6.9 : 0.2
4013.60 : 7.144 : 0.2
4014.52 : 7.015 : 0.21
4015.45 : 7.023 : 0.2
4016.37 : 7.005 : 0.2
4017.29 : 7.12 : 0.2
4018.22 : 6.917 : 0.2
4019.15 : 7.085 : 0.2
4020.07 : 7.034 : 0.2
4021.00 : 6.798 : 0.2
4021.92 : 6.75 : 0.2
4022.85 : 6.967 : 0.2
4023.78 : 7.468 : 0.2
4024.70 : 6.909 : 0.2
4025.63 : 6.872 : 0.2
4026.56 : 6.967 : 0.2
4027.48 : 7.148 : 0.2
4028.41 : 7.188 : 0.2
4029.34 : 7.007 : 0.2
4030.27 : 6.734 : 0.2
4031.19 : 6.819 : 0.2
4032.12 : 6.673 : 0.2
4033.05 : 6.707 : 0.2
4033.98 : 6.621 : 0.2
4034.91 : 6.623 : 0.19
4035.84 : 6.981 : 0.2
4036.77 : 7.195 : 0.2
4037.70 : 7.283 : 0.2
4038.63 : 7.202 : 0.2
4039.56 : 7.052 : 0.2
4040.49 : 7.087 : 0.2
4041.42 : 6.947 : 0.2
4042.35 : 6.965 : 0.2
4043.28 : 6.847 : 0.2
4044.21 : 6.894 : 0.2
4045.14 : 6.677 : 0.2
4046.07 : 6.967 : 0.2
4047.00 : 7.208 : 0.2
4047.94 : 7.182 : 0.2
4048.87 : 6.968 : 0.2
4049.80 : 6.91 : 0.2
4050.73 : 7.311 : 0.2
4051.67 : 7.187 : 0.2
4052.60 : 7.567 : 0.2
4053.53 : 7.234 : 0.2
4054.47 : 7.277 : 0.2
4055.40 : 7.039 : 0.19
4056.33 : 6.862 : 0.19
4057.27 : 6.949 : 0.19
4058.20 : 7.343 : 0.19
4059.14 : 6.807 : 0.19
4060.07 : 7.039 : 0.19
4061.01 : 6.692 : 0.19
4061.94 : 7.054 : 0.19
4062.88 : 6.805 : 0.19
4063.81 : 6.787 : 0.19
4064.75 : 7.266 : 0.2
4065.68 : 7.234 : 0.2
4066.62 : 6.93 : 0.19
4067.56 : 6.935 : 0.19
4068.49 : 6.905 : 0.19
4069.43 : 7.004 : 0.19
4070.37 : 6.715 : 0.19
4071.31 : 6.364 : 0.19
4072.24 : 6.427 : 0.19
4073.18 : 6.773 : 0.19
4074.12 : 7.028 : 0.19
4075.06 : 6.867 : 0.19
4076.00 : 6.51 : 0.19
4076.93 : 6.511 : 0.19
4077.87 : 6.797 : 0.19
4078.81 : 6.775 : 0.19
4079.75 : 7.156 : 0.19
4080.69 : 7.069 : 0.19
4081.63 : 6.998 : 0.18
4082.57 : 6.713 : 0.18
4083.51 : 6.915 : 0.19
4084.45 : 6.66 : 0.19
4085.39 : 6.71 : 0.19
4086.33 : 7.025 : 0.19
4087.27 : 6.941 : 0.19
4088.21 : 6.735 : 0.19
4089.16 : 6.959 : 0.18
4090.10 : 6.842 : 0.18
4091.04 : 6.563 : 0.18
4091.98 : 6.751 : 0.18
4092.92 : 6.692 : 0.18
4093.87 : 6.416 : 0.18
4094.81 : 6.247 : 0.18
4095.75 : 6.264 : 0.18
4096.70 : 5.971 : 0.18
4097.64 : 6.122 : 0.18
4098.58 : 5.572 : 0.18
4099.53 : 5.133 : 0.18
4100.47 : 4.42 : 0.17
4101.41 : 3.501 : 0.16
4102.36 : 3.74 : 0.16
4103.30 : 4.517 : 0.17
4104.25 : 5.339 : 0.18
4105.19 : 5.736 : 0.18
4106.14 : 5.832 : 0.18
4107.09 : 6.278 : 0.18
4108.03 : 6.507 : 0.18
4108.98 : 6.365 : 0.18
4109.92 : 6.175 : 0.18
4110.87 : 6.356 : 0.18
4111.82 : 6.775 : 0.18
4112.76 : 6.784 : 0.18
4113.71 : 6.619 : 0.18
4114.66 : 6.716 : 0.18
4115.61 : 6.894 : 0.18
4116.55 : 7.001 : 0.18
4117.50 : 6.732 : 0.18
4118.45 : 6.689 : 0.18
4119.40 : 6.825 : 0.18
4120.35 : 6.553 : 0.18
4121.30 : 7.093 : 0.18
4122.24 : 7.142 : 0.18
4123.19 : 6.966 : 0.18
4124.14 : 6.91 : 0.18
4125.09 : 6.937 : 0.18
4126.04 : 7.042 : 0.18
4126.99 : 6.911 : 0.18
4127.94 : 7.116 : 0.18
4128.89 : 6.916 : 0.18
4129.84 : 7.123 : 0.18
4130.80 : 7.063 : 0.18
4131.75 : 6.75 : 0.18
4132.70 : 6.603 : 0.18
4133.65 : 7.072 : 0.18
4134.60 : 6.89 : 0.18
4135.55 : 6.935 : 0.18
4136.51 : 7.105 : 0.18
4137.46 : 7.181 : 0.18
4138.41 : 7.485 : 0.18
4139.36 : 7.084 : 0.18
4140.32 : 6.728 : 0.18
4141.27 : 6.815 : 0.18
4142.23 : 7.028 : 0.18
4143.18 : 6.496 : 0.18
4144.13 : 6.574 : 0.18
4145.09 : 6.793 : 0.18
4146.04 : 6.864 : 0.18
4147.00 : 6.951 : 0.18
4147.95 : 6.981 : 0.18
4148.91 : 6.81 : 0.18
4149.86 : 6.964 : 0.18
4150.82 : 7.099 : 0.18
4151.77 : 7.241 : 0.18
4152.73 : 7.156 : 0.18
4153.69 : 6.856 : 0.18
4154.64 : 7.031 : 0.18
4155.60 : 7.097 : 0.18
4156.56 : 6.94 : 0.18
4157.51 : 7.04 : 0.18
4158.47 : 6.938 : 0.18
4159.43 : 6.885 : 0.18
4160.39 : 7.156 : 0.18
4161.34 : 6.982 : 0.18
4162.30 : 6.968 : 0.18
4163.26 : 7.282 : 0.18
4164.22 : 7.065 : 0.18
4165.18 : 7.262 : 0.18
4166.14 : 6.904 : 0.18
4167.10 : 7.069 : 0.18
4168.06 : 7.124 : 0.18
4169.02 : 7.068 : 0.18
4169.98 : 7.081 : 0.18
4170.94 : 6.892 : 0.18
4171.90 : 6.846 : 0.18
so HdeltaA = 3.93 Ang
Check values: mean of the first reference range 6.94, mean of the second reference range 6.96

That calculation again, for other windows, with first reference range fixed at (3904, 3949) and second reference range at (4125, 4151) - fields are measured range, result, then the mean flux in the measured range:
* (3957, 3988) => 3.54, 5.63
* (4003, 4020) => -1.30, 6.98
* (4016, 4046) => -1.83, 6.96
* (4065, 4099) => 0.17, 6.7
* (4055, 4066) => -0.54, 6.99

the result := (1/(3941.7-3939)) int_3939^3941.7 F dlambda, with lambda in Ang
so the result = 6.67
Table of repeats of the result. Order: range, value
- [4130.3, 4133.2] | 6.8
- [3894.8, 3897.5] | 6.42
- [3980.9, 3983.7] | 6.81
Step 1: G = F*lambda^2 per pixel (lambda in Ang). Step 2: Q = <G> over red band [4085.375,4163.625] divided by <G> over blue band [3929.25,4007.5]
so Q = 1.2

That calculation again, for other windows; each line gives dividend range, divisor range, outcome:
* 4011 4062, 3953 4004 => 1.18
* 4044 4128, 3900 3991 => 1.17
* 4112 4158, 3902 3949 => 1.24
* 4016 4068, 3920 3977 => 1.28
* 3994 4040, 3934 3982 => 1.24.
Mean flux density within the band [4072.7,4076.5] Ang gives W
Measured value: 6.79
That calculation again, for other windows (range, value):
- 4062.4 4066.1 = 7.03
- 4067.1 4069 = 6.93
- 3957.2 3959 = 6.89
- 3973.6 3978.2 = 5.77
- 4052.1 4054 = 7.41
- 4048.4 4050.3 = 6.97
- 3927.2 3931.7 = 5.8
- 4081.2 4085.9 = 6.8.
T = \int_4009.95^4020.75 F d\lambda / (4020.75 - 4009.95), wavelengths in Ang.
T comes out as 6.99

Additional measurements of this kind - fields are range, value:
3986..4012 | 6.94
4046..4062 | 7.09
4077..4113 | 6.22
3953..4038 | 6.46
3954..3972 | 5.17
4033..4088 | 6.94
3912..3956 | 6.22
